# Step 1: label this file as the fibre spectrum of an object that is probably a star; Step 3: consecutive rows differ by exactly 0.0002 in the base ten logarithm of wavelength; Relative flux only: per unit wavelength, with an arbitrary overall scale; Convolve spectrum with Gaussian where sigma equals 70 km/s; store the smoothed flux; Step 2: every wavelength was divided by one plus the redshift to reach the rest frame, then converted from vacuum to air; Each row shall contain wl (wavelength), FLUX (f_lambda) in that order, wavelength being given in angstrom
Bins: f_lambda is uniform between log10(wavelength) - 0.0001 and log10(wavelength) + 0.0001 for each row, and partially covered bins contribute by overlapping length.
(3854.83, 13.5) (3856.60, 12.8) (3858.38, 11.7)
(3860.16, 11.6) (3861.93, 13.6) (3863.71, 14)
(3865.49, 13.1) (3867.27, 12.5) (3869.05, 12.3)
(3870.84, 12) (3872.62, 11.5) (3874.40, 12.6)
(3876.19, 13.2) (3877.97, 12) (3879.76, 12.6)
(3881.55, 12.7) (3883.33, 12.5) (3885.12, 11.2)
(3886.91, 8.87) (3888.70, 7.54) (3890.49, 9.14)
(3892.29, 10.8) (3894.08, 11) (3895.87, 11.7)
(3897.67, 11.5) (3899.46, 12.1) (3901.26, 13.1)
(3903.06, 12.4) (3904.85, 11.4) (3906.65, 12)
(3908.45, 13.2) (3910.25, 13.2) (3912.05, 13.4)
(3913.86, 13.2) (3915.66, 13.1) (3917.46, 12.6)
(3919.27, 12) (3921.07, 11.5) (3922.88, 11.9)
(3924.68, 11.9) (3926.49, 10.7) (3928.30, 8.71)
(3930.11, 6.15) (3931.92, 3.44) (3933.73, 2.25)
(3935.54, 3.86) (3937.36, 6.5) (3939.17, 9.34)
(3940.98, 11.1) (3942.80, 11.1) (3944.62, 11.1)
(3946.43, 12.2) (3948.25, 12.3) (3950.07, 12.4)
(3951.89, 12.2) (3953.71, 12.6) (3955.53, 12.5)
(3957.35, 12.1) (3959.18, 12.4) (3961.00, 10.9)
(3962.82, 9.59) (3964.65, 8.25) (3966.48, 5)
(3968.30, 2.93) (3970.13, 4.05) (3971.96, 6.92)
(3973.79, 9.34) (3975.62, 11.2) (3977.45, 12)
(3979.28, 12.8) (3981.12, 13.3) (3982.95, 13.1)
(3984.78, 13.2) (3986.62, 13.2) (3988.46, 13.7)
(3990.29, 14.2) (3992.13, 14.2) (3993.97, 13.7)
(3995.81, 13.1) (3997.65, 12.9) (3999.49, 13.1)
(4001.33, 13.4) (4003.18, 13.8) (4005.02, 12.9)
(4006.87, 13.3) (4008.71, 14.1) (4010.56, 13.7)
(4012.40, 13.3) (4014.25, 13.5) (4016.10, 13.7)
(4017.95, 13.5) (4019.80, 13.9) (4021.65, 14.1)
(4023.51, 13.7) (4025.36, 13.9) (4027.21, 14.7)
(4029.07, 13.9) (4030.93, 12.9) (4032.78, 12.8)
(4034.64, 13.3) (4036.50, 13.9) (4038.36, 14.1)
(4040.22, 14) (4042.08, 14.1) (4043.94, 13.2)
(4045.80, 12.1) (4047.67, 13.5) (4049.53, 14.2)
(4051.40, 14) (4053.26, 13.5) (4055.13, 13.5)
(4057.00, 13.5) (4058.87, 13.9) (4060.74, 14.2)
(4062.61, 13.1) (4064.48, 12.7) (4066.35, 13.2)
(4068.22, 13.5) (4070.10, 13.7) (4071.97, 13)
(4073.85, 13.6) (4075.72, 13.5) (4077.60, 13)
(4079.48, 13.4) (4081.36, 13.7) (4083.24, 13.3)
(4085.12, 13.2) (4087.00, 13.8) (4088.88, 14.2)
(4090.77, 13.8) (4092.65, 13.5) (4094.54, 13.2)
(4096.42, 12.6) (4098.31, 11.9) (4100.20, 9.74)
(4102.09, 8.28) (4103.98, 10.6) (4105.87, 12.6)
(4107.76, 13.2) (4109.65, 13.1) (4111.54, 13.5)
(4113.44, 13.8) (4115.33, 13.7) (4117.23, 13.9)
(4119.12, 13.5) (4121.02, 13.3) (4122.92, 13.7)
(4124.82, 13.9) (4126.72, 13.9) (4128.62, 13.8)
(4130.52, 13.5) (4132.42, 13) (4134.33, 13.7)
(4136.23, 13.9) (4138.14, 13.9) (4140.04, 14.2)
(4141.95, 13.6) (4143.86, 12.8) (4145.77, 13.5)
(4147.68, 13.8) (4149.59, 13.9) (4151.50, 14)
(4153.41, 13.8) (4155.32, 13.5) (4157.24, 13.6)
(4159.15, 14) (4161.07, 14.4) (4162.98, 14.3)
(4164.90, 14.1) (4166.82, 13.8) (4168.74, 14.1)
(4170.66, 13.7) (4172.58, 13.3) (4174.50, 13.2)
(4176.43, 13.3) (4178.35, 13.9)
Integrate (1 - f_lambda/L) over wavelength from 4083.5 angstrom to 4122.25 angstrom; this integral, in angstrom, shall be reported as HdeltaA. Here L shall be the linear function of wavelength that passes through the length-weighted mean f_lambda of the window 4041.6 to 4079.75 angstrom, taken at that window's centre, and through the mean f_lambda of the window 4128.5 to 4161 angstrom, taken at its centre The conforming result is 2.2 angstrom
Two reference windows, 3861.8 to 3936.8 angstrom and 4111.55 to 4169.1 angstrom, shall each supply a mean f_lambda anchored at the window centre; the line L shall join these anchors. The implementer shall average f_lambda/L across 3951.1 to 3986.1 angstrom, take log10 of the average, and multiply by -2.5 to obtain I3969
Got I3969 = 0.158 mag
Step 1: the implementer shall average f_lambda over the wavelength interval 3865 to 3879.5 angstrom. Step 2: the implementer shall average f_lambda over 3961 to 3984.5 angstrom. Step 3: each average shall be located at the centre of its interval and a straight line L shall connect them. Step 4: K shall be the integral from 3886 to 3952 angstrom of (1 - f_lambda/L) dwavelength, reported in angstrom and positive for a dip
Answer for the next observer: 2.3 angstrom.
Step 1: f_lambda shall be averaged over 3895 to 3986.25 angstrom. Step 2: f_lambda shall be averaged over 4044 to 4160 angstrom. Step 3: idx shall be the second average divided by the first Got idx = 1.3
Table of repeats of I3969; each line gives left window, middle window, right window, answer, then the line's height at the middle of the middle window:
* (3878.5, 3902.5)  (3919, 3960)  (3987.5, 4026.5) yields 0.220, 12.2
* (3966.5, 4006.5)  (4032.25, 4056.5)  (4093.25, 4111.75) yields -0.157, 11.7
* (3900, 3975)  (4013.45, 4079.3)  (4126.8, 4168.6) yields -0.133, 12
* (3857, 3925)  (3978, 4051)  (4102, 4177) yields -0.064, 12.8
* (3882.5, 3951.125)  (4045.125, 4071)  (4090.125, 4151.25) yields -0.096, 12.3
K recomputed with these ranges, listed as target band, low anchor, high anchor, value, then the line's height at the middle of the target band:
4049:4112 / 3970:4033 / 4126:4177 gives 1.5 angstrom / 13.4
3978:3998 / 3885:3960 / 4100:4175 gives -3.2 angstrom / 11.6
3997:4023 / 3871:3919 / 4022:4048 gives -0.5 angstrom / 13.3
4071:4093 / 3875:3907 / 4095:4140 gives -1.4 angstrom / 12.7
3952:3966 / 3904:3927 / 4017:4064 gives 1.9 angstrom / 12.8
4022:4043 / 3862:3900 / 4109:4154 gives -1.4 angstrom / 12.9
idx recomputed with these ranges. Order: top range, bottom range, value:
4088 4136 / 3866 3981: 1.22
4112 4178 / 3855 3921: 1.14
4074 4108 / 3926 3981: 1.37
